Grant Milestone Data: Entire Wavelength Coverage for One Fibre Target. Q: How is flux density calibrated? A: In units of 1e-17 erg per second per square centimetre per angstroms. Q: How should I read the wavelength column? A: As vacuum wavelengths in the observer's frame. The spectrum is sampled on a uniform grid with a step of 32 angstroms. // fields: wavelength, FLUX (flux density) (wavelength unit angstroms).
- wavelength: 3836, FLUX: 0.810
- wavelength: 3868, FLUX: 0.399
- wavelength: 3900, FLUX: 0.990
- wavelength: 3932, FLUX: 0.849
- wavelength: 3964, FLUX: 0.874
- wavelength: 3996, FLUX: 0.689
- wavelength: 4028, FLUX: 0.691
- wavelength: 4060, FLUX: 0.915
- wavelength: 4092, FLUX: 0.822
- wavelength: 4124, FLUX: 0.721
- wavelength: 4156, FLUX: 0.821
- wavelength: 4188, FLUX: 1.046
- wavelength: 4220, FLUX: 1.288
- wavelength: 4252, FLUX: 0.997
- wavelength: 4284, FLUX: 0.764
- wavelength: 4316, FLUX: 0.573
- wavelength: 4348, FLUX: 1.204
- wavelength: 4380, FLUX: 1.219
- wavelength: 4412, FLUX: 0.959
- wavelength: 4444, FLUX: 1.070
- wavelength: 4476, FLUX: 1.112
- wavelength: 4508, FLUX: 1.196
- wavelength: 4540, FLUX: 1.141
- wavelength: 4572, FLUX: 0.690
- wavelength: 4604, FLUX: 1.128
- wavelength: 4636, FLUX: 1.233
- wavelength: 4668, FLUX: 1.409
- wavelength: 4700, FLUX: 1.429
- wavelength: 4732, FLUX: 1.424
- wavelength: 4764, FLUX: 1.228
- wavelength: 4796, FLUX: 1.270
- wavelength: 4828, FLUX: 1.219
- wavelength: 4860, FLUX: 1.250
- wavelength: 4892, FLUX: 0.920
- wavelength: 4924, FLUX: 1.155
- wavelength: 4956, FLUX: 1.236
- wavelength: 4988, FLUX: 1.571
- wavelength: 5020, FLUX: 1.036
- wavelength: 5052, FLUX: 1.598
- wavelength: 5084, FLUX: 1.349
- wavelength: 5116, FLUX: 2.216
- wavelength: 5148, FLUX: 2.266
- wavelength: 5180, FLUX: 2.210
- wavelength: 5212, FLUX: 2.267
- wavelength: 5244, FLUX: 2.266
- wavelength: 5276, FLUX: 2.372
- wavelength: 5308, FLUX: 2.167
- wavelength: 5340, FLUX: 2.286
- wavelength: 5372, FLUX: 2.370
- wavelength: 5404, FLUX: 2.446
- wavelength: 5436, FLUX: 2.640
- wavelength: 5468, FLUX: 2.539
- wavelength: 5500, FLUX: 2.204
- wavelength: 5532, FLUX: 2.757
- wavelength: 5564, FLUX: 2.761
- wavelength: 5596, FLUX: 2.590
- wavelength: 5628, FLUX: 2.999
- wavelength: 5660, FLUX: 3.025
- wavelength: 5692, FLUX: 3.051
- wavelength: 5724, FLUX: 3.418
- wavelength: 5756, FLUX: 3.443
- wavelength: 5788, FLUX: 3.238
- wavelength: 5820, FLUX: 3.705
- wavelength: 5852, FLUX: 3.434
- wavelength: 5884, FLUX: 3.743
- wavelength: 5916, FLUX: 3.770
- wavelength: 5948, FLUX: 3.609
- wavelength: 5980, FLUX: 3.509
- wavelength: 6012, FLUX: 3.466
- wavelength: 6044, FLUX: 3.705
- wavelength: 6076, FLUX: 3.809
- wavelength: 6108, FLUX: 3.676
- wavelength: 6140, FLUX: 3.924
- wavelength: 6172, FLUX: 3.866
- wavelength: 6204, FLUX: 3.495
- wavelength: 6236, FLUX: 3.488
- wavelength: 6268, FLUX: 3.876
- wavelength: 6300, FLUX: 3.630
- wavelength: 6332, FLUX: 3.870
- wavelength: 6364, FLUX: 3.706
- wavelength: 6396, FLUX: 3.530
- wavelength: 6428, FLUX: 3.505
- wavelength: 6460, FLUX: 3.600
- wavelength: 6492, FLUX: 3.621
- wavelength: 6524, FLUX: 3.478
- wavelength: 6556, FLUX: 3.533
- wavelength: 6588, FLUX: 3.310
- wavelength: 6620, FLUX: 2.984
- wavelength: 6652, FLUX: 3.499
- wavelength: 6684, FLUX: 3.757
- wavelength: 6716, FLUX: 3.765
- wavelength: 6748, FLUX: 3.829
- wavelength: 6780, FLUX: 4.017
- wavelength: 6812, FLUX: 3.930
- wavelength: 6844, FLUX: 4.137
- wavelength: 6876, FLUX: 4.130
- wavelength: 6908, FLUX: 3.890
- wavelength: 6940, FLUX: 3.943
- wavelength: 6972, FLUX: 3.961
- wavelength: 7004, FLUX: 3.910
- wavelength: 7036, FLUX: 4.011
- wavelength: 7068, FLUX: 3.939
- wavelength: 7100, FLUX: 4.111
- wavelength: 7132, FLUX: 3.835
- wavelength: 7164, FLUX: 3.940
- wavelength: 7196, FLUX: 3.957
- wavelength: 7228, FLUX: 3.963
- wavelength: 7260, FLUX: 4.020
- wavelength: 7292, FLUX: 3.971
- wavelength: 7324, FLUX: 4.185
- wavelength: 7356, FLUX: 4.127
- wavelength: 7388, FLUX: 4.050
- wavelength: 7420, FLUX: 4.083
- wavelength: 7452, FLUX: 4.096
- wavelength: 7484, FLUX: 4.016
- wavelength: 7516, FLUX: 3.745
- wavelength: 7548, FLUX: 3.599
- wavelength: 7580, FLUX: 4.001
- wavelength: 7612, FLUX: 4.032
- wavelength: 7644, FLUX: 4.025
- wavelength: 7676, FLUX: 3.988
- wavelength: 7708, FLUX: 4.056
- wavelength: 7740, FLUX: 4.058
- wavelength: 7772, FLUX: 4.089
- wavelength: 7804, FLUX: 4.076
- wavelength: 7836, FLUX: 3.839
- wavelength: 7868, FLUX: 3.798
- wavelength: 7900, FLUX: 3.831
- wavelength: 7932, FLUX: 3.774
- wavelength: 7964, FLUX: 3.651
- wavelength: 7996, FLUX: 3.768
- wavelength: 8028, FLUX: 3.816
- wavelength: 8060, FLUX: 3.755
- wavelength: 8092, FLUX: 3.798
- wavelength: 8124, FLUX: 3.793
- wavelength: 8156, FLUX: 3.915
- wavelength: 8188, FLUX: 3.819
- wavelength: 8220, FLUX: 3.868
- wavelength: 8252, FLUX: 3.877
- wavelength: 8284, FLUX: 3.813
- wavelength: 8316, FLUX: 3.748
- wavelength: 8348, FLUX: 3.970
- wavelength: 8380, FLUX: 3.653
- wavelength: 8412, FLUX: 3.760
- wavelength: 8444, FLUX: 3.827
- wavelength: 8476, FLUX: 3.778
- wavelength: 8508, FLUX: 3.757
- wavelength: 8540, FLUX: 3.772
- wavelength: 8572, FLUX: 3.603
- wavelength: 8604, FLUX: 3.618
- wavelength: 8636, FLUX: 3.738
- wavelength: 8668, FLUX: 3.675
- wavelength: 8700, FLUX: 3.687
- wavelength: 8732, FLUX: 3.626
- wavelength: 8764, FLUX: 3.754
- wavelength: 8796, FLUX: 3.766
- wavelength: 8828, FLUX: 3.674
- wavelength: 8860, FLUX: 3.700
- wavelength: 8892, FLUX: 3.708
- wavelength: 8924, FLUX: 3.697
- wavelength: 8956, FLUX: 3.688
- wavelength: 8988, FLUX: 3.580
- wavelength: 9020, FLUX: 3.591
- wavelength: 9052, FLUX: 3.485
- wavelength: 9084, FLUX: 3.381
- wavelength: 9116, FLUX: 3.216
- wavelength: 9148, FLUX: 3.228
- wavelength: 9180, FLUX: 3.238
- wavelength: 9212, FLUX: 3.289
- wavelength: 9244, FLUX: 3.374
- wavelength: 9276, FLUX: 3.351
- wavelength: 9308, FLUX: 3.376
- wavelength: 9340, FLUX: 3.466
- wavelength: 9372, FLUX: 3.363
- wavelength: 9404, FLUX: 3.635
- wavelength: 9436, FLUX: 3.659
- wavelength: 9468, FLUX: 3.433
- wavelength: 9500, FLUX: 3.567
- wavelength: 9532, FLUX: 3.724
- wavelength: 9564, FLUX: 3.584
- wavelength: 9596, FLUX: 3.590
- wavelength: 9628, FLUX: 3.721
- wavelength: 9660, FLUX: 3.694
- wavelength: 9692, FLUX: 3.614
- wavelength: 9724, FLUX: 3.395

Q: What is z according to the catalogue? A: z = 0.28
